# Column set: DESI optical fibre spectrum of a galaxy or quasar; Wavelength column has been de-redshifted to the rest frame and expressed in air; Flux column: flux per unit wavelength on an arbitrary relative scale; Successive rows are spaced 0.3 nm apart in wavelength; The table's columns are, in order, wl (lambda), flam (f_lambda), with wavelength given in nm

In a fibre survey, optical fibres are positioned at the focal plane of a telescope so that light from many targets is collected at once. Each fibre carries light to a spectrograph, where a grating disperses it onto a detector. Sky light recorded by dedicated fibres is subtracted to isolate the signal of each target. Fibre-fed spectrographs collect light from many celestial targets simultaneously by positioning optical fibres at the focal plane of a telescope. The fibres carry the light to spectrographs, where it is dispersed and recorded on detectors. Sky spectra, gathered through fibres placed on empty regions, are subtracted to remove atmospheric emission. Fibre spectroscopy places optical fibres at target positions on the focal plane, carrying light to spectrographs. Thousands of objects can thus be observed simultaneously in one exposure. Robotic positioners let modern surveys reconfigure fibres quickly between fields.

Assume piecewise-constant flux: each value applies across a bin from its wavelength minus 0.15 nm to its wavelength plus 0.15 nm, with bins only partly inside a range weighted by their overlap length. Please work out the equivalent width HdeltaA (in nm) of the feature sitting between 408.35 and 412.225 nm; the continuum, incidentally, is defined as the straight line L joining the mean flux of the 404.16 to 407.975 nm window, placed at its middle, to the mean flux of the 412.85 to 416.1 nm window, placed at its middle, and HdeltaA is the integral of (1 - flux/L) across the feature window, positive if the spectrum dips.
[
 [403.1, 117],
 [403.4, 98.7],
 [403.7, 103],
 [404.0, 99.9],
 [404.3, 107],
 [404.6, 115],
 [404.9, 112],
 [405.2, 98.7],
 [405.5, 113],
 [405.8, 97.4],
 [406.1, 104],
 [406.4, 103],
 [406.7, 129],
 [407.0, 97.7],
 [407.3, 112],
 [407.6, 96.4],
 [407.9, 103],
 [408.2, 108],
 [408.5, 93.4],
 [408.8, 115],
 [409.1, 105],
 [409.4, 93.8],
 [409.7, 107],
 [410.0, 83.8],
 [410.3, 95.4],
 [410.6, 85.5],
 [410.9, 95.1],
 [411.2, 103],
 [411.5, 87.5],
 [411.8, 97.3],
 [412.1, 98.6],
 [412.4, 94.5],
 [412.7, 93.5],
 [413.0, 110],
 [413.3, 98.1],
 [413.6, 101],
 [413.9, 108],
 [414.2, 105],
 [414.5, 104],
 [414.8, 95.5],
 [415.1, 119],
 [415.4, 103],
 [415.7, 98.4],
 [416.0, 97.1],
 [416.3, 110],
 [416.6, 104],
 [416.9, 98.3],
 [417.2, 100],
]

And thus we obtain 0.31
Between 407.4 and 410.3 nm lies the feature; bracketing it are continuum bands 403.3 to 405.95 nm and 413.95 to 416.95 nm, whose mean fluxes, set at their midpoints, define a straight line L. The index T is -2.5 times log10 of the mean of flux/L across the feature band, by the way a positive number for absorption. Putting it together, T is 0.04 mag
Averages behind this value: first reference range 105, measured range 101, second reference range 104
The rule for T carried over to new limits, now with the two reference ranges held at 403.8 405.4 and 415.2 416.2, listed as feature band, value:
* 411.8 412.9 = 0.068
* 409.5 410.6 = 0.109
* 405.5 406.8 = -0.023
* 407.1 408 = 0.017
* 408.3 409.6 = 0.023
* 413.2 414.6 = -0.016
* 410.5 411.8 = 0.107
